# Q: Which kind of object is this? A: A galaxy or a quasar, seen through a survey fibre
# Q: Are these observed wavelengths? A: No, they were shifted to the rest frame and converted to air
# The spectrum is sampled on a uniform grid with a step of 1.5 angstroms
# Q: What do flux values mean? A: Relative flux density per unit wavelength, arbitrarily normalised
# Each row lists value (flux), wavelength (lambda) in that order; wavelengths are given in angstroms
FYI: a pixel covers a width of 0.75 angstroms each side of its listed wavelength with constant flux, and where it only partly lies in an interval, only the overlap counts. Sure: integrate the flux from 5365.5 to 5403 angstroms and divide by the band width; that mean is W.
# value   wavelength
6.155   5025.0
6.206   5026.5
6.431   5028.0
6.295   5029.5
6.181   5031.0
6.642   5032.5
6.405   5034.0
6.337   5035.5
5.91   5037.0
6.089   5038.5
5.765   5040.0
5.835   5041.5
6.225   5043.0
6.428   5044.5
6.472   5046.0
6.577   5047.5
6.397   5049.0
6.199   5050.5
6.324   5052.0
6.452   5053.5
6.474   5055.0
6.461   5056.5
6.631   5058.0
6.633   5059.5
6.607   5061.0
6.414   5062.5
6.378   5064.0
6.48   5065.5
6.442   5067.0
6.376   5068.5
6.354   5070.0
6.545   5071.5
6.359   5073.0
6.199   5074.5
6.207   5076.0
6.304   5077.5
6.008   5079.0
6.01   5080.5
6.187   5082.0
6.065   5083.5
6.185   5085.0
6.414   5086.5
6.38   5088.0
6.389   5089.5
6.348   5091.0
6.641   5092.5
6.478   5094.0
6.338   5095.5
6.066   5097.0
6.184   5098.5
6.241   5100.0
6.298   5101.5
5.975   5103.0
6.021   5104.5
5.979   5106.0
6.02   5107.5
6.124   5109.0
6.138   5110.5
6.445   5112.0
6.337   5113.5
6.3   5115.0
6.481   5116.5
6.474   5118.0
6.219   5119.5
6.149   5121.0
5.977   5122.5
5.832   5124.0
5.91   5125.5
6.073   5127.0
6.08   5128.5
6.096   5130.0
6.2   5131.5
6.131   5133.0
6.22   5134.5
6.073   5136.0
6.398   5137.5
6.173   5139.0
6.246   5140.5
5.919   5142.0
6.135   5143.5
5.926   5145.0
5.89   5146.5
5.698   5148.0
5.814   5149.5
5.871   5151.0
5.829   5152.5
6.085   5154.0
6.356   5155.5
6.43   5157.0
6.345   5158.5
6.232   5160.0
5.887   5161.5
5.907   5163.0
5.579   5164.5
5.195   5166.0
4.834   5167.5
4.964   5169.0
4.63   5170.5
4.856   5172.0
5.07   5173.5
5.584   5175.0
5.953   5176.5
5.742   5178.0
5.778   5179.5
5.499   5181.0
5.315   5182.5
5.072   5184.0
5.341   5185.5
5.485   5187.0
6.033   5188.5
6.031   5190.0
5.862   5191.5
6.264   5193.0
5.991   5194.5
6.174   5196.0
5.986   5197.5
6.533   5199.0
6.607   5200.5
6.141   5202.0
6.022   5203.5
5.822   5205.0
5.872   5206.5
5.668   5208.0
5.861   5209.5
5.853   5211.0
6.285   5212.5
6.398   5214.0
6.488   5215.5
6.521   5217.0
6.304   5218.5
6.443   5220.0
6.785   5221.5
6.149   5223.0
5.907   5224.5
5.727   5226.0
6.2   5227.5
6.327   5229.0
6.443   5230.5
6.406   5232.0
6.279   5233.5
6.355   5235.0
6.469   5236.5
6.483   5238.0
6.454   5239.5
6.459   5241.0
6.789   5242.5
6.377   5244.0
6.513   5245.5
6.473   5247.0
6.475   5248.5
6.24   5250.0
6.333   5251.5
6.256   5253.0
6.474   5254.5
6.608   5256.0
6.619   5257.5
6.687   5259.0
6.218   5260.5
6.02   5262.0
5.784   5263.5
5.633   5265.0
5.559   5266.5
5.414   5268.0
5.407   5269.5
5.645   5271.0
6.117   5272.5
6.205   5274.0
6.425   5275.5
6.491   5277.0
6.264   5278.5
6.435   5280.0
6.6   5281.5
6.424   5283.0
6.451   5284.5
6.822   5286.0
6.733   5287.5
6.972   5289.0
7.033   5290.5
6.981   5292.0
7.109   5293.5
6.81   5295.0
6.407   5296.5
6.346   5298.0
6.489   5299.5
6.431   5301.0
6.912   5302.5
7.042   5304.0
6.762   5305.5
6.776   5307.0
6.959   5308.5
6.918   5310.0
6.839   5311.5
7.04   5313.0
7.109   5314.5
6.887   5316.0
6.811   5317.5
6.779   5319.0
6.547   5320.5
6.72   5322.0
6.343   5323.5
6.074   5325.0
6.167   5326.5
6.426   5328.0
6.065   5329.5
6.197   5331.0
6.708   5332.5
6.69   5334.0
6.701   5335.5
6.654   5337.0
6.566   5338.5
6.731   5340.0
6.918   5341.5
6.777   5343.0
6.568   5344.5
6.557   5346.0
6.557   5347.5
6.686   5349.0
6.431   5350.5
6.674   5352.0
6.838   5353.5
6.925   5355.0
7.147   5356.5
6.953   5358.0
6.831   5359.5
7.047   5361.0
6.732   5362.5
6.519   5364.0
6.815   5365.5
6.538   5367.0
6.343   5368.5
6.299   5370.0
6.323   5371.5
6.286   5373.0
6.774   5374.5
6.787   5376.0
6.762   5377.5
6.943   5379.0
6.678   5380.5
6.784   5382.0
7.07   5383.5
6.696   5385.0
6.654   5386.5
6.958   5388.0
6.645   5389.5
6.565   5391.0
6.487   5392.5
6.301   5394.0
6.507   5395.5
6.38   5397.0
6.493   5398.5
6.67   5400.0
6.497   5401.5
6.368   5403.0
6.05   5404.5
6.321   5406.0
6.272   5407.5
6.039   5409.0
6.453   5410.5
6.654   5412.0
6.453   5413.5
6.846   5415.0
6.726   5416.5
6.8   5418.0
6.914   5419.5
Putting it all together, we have 6.6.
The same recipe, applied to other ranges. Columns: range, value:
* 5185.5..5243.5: 6.2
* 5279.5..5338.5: 6.67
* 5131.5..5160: 6.09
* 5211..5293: 6.34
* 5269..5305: 6.53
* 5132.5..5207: 5.83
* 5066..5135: 6.22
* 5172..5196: 5.66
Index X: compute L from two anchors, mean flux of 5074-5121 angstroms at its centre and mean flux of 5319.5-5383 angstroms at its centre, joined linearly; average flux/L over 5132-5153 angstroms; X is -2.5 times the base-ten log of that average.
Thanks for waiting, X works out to 0.05 mag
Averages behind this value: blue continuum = 6.24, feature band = 6.03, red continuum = 6.62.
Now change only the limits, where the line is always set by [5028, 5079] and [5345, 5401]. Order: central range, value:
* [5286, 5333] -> -0.01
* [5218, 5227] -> 0.05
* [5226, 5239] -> 0.03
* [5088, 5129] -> 0.03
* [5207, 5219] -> 0.06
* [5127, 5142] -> 0.05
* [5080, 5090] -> 0.02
